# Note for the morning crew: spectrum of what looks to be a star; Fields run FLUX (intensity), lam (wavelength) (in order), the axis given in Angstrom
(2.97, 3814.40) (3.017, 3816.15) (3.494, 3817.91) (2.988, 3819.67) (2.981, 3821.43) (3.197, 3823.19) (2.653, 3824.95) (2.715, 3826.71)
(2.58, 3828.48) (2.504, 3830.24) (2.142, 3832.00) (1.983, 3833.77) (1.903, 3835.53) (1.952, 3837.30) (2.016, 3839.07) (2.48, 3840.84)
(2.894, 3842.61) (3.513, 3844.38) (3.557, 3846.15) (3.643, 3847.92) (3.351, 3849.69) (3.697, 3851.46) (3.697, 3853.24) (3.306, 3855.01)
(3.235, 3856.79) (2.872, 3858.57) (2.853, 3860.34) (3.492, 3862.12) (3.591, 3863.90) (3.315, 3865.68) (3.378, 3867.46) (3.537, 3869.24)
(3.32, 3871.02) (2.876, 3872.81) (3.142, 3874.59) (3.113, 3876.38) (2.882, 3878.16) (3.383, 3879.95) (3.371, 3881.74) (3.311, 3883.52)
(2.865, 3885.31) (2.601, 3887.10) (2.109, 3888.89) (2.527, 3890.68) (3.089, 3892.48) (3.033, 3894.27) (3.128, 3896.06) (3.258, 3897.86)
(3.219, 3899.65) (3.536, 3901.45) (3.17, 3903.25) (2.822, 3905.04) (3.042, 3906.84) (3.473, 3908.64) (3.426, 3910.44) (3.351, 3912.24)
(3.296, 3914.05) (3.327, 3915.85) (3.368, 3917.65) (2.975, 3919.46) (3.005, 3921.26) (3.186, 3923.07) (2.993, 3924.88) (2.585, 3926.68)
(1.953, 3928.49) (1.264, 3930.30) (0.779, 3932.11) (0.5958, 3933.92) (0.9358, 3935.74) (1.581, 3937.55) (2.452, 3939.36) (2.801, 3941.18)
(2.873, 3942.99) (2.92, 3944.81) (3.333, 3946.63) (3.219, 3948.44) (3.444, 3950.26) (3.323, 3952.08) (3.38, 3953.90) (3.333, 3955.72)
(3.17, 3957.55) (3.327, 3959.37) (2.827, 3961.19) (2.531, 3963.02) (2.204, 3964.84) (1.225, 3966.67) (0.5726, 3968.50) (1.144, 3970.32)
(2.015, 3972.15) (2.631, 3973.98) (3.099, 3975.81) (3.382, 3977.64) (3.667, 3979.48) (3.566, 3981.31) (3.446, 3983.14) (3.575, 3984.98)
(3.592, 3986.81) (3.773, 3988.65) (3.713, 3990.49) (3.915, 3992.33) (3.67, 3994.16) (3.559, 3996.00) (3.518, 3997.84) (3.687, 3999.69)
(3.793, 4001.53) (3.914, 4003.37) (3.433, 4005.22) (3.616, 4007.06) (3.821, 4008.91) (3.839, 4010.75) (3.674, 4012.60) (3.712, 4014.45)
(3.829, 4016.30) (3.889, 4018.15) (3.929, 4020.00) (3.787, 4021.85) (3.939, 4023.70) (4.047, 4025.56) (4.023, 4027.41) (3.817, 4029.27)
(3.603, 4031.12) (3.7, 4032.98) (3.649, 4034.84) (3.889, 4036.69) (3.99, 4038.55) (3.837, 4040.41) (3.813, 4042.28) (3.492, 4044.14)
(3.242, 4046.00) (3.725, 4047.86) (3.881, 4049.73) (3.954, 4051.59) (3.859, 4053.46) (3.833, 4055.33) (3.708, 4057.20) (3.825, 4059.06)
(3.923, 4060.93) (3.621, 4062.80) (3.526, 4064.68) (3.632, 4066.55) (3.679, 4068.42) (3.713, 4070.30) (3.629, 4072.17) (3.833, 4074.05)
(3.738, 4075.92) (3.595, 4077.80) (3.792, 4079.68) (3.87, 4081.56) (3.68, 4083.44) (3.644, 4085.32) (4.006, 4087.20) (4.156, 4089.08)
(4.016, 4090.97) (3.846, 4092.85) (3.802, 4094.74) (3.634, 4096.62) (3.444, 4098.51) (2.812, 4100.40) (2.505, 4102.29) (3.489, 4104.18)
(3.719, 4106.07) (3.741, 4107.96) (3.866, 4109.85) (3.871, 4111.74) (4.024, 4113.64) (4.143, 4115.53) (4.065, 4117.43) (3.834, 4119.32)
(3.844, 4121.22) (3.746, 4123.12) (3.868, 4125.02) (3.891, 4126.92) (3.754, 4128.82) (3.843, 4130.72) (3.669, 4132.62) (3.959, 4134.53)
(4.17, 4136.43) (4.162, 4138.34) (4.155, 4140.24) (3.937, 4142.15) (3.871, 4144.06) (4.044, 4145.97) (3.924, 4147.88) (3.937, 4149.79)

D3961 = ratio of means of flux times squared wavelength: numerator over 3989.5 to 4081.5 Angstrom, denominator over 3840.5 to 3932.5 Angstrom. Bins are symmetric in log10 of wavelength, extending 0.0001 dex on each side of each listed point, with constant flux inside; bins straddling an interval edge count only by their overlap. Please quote 1.3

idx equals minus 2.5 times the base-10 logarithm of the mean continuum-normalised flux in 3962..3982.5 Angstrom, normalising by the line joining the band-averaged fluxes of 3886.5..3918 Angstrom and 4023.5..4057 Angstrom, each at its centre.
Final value 0.40 mag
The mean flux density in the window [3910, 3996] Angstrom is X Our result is 2.79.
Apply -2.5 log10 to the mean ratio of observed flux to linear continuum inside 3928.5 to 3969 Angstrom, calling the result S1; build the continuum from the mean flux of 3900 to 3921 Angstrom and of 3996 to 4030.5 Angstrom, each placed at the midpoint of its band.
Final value 0.41 mag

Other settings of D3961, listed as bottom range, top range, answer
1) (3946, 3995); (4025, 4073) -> 1.30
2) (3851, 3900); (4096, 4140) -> 1.35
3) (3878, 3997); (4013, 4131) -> 1.40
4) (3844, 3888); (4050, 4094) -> 1.28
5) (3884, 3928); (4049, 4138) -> 1.35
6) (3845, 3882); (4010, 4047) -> 1.24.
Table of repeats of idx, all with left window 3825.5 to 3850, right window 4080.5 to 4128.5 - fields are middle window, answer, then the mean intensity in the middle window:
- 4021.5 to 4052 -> -0.10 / 3.78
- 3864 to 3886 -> -0.15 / 3.22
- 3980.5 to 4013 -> -0.12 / 3.67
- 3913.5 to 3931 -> 0.07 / 2.8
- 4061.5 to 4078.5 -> -0.02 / 3.67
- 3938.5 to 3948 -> 0.07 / 2.9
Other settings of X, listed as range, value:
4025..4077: 3.75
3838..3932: 3.06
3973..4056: 3.69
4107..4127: 3.9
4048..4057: 3.85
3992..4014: 3.7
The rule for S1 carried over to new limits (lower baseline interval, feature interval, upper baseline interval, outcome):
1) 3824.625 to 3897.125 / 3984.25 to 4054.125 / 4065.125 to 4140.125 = -0.08 mag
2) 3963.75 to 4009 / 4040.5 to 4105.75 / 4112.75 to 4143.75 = -0.02 mag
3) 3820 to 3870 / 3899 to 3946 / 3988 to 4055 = 0.24 mag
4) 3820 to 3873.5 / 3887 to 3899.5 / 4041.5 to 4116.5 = 0.10 mag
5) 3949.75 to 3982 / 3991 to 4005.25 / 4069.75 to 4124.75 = -0.25 mag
